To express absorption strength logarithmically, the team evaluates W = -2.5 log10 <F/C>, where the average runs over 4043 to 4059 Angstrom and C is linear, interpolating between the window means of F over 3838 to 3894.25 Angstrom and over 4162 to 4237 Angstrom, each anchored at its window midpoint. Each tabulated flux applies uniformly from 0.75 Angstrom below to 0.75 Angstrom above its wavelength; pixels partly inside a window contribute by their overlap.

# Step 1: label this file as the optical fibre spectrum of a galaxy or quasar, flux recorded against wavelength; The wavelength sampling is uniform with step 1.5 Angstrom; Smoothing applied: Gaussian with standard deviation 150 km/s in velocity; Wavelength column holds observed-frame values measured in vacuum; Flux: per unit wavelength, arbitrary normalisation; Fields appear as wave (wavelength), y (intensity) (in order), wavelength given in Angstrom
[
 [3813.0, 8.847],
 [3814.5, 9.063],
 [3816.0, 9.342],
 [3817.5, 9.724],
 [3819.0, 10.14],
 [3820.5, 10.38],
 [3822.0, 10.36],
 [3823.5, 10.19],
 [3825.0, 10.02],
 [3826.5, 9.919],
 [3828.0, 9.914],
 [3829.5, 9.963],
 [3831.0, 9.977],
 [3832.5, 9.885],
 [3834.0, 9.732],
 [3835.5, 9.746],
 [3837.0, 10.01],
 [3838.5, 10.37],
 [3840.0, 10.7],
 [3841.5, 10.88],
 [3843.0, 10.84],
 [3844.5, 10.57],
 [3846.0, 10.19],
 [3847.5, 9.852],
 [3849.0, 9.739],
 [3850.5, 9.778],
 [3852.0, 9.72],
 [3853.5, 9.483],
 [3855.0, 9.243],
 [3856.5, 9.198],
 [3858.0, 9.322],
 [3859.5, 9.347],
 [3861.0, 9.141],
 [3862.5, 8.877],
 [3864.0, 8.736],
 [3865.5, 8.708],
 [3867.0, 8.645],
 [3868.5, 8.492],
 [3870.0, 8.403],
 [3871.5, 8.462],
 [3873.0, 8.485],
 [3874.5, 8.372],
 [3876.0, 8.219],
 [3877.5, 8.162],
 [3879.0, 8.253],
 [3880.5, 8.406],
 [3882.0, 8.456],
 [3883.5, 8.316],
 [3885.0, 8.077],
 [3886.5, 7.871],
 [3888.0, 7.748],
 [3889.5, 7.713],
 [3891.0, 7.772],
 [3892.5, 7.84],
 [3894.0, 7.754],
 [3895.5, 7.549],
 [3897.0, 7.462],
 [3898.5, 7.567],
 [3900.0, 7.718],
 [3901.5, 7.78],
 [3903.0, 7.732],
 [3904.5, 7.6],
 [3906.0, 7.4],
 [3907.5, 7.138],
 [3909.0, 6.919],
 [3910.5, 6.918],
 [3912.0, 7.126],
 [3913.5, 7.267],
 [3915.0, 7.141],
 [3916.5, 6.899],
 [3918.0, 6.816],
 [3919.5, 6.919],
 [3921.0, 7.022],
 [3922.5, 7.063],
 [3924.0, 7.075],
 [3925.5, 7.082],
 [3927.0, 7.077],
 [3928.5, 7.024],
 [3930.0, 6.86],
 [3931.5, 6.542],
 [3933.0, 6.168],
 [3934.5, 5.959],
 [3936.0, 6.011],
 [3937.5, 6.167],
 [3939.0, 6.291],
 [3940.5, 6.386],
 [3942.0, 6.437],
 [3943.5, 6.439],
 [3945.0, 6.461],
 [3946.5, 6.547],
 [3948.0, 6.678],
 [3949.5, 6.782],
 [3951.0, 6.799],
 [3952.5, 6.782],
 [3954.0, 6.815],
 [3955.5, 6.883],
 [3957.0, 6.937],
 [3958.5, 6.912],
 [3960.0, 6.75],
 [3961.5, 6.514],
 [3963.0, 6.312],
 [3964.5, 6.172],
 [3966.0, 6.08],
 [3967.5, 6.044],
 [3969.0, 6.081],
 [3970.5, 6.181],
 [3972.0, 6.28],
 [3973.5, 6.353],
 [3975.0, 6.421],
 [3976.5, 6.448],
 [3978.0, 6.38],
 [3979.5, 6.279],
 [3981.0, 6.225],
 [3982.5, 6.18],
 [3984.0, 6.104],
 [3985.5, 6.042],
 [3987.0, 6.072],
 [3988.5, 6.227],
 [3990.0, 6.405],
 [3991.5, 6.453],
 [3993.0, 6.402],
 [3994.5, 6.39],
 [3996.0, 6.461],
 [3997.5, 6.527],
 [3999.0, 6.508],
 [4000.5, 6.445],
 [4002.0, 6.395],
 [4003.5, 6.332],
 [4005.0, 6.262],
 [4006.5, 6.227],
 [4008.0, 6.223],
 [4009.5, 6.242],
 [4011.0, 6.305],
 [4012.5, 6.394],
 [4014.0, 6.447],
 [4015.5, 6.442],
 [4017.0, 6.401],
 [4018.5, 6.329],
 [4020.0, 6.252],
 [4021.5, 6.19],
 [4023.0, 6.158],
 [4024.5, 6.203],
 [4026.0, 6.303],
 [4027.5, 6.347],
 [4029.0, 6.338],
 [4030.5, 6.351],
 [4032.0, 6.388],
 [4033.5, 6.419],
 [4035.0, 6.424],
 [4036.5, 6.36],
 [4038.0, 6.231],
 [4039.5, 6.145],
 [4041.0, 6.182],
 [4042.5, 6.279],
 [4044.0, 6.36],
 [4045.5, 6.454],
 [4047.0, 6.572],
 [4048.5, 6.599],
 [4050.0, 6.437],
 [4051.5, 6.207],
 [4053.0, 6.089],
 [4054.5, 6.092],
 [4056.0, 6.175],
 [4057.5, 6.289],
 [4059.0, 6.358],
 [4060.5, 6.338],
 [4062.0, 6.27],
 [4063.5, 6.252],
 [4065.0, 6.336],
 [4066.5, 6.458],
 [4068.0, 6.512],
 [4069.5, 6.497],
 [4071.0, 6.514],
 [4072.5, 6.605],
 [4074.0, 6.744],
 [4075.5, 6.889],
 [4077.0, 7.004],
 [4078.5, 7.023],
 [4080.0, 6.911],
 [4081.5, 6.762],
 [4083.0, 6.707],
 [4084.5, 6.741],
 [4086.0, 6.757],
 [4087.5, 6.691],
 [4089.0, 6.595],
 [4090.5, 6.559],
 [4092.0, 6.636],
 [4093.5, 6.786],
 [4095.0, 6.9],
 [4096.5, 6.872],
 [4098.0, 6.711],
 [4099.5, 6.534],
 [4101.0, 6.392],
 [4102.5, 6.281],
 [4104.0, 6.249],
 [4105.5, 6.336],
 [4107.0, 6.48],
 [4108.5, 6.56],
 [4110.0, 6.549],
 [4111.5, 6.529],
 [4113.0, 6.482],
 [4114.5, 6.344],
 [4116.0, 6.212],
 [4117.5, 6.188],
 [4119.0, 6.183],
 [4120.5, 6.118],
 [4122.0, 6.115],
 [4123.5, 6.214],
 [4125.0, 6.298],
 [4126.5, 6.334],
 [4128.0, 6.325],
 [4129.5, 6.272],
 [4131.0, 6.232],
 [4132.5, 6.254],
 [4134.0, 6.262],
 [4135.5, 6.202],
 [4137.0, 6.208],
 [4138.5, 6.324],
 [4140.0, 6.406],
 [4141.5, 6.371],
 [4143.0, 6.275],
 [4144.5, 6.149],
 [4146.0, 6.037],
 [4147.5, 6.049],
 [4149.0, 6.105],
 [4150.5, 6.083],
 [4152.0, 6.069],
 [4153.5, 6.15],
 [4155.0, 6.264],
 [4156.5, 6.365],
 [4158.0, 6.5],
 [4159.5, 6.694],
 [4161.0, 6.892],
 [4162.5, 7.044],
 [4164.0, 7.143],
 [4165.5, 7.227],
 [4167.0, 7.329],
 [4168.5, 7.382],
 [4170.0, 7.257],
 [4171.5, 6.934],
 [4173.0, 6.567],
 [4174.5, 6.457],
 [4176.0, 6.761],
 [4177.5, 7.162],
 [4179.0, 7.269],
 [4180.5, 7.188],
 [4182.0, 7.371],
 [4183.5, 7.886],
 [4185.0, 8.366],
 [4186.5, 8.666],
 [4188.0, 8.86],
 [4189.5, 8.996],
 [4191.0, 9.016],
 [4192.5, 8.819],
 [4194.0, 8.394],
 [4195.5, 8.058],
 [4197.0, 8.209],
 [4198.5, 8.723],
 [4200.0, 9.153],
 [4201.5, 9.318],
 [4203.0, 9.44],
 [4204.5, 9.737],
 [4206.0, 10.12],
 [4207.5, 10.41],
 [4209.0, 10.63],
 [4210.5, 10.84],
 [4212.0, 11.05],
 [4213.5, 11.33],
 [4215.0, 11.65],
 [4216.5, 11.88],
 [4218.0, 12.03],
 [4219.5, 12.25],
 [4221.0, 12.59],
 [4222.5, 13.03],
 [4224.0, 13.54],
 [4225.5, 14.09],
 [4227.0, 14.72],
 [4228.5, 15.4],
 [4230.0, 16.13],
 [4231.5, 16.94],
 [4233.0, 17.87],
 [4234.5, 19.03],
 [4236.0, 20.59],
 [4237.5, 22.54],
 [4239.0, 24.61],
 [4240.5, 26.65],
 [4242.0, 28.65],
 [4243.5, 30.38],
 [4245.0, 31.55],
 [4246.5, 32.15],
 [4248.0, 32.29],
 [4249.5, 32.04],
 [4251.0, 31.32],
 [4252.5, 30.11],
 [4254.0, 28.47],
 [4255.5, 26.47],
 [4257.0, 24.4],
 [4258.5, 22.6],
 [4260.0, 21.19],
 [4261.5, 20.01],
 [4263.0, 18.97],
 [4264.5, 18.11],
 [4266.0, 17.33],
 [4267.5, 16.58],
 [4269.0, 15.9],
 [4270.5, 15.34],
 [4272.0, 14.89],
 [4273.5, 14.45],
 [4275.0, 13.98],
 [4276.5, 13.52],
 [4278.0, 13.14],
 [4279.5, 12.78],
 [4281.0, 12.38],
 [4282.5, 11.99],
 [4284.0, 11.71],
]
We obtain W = 0.47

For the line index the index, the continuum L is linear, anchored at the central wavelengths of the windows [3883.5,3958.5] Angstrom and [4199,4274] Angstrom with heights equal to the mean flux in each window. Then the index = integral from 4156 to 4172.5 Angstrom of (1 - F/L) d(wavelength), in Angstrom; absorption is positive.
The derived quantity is 9.21 Angstrom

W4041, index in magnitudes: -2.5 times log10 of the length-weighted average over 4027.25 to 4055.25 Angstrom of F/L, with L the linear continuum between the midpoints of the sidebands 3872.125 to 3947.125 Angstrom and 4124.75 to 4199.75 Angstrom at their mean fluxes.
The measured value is 0.132 mag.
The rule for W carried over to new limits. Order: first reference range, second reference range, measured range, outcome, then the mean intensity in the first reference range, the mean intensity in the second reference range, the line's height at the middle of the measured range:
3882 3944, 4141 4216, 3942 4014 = 0.15 mag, 7.16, 7.91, 7.34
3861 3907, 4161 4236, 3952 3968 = 0.29 mag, 8.1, 10.2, 8.61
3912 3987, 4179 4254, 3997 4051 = 0.38 mag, 6.55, 15.4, 9.04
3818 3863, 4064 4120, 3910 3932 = 0.26 mag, 9.92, 6.58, 8.85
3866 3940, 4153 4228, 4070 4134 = 0.29 mag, 7.46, 9.03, 8.55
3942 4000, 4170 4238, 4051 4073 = 0.28 mag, 6.43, 10.9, 8.19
